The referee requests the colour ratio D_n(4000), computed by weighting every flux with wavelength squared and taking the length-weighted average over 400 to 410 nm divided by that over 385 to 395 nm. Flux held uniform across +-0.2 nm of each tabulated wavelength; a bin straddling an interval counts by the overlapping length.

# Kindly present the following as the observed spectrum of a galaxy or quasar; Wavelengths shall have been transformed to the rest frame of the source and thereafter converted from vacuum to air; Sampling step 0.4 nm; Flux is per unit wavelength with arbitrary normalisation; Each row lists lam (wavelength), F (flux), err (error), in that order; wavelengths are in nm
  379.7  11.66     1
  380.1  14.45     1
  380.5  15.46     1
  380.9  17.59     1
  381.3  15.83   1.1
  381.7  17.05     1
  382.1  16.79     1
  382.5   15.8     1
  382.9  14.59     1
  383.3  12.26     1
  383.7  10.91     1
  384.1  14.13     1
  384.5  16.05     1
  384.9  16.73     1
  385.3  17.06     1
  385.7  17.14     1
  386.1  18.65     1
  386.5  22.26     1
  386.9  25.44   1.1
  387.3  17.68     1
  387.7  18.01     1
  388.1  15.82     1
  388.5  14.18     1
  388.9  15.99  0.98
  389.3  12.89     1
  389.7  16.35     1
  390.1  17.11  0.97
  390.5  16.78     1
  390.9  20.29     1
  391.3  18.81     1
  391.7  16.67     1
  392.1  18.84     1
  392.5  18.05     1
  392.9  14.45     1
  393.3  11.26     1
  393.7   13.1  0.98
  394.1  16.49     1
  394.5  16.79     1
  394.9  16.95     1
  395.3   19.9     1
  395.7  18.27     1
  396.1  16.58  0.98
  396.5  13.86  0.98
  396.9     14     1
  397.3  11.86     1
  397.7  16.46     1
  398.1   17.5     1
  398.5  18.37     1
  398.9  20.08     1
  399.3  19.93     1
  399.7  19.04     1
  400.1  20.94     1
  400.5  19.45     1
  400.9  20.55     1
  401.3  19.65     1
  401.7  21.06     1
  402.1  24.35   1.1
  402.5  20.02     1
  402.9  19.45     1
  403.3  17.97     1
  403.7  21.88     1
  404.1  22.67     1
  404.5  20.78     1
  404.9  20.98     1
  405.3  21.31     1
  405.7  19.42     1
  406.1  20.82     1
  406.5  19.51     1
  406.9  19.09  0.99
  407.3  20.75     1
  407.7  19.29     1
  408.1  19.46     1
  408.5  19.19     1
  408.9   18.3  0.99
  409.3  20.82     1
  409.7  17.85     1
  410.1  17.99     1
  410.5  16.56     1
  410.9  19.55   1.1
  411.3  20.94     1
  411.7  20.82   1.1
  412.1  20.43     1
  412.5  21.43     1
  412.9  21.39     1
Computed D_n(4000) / 1.28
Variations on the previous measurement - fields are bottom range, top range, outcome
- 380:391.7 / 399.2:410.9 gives 1.32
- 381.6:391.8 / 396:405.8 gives 1.23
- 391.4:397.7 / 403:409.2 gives 1.34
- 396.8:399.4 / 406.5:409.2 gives 1.21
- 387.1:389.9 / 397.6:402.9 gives 1.33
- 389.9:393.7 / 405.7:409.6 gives 1.27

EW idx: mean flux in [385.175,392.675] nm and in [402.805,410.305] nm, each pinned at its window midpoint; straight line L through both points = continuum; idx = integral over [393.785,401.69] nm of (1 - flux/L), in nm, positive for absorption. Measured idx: 0.47 nm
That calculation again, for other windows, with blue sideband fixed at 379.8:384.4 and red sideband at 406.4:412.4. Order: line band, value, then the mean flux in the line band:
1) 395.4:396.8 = 0.07 nm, 16.3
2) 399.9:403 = -0.45 nm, 20.7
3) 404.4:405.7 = -0.15 nm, 20.8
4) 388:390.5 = 0.10 nm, 15.5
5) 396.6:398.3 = 0.25 nm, 14.9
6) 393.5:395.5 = 0.04 nm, 16.6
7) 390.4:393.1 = -0.20 nm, 17.7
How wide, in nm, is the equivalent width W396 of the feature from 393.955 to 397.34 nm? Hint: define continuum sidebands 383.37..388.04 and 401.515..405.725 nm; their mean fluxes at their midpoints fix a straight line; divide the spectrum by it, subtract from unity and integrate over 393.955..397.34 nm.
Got 0.542 nm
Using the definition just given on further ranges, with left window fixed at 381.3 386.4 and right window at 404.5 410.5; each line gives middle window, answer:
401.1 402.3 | -0.20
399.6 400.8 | -0.10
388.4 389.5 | 0.15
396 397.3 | 0.26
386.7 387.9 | -0.30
